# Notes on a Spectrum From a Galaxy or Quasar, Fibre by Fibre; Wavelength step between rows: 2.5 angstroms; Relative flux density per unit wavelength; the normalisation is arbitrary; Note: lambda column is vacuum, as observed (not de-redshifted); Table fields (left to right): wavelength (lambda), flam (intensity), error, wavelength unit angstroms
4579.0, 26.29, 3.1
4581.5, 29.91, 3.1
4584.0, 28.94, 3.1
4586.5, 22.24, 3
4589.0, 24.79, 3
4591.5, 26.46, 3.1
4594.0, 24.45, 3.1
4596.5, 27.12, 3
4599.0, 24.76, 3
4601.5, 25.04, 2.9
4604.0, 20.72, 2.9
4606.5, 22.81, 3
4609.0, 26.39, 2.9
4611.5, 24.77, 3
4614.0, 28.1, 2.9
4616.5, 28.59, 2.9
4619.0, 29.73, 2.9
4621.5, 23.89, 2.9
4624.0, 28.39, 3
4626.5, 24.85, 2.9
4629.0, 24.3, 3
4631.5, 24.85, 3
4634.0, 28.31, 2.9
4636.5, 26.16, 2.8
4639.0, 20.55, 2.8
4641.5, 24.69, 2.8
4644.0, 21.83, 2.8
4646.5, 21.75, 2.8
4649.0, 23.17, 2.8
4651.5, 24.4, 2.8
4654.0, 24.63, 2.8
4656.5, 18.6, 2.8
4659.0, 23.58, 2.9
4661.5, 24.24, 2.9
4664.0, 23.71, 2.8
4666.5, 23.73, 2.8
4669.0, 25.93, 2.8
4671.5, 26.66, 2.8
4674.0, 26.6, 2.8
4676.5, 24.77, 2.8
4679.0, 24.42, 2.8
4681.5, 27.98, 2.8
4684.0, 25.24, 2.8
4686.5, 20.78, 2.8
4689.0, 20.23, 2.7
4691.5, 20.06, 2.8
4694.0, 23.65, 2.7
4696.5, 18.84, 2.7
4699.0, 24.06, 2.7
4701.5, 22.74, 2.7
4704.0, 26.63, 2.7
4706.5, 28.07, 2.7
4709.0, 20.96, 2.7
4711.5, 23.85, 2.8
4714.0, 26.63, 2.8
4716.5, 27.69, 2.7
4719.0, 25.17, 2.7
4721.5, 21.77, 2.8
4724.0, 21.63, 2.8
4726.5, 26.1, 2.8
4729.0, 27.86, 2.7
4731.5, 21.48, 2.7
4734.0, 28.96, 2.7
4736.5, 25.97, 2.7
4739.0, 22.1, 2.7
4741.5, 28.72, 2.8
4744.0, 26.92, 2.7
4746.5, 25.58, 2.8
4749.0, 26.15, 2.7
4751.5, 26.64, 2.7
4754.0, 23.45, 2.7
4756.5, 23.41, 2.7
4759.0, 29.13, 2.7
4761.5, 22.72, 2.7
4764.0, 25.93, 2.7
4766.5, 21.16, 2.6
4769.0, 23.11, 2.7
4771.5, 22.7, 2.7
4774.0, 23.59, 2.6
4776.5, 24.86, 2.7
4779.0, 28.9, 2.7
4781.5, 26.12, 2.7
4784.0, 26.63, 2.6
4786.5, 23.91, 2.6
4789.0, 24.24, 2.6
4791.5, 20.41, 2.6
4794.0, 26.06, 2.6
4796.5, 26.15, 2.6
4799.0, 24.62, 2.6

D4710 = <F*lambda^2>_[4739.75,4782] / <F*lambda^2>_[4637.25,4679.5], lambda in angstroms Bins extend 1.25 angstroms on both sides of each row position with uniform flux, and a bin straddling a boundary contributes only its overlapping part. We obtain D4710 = 1.11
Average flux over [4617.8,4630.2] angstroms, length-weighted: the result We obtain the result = 26.2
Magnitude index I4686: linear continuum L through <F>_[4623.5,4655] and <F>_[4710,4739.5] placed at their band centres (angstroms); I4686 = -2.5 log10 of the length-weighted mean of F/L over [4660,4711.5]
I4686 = 0.03 mag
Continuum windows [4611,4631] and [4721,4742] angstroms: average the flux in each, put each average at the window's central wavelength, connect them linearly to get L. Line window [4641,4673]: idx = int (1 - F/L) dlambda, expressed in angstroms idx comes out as 2.99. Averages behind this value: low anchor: 26.6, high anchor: 24.9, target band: 23.6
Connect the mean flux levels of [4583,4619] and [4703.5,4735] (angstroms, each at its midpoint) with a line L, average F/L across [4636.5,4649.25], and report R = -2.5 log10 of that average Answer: 0.12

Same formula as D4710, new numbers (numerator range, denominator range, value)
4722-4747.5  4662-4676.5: 1.04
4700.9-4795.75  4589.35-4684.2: 1.05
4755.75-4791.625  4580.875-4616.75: 1.04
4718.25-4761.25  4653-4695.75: 1.10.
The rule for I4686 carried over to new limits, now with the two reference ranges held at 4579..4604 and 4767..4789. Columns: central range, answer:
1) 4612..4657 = 0.03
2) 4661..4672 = 0.03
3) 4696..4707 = 0.05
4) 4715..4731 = 0.01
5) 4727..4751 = -0.04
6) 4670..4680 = -0.01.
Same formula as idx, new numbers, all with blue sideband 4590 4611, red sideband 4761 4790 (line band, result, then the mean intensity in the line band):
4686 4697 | 1.69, 20.8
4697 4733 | 0.11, 24.5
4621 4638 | -0.78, 25.8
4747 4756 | -0.26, 25.3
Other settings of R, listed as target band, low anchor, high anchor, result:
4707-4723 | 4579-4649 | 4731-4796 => 0.03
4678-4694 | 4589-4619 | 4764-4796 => 0.08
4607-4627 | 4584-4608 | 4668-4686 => -0.08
